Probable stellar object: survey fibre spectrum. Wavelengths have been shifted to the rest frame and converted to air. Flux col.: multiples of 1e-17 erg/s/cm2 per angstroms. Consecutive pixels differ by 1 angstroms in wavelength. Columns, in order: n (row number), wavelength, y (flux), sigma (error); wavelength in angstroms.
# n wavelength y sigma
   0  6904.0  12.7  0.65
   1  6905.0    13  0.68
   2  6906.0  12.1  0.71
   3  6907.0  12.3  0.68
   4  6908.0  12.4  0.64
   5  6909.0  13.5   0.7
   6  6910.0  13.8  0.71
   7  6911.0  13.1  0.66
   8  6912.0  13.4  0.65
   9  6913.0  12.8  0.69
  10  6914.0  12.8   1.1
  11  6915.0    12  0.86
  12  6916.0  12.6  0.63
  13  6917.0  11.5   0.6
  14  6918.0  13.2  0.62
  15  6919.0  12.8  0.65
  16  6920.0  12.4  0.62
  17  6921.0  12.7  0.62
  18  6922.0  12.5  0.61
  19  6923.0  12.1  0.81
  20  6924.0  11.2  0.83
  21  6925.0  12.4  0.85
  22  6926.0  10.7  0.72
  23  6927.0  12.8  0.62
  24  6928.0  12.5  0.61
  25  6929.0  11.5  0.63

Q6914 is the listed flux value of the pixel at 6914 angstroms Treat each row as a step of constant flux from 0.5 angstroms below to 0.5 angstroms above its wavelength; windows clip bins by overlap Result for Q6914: 12.8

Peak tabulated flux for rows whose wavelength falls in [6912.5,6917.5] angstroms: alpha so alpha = 12.8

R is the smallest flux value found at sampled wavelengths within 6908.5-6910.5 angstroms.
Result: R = 13.5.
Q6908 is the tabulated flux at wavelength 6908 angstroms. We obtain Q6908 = 12.4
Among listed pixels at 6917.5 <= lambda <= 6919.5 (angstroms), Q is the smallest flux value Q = 12.8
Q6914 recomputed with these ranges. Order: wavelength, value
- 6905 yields 13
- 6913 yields 12.8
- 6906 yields 12.1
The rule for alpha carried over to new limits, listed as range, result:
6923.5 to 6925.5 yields 12.4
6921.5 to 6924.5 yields 12.5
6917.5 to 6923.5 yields 13.2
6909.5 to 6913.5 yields 13.8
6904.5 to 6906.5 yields 13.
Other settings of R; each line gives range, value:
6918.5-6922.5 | 12.4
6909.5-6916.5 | 12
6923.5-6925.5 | 11.2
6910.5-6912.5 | 13.1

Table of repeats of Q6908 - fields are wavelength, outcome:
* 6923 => 12.1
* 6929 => 11.5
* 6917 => 11.5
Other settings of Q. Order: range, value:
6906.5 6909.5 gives 12.3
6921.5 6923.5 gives 12.1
